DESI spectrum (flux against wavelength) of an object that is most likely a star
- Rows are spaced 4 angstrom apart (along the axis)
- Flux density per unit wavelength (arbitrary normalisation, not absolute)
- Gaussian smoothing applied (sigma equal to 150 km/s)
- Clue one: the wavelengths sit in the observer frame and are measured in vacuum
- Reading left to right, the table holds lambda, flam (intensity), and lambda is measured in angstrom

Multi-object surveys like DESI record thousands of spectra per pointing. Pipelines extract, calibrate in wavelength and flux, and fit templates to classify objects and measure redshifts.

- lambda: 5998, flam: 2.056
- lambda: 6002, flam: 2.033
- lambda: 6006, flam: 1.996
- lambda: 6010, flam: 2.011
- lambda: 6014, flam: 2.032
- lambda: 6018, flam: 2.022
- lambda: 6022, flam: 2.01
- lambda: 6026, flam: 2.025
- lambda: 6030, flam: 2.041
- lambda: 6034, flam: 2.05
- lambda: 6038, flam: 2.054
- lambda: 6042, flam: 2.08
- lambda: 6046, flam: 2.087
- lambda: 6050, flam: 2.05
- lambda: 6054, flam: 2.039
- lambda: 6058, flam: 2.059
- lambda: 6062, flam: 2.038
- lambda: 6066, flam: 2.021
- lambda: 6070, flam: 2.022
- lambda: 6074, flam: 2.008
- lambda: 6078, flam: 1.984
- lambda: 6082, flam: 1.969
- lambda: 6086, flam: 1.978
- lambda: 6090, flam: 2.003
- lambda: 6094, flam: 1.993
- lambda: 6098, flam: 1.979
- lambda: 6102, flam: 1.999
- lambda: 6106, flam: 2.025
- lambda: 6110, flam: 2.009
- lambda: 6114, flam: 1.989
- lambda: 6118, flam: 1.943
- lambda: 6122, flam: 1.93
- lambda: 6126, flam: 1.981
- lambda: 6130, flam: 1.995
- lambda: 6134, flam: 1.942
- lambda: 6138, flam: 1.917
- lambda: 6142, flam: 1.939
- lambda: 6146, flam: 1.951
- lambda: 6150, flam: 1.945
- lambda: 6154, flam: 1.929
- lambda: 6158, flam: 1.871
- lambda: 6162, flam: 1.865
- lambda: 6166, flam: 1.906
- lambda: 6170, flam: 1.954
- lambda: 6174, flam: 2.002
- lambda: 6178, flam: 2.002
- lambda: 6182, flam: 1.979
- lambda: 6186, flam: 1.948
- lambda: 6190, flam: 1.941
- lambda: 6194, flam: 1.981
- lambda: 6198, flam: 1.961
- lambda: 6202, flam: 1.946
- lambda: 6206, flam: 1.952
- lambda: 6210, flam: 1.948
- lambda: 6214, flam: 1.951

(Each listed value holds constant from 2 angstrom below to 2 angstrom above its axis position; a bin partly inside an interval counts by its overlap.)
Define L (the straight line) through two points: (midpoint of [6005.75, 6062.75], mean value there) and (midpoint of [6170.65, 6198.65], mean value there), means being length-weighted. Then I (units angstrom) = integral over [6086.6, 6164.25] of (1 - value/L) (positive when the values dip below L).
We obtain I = 1.6 angstrom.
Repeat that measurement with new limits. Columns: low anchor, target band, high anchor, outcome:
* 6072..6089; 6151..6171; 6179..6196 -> 0.7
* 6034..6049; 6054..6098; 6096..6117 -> 0.5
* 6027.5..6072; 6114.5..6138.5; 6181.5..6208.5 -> 0.5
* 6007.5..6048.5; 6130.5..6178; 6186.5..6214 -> 1.0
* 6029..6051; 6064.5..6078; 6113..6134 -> 0.1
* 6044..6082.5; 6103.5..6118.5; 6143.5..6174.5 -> -0.1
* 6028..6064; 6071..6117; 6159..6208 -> 0.6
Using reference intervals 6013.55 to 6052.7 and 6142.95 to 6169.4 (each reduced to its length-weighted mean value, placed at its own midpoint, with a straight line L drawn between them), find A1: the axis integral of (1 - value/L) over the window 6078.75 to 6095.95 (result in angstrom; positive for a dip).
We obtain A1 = 0.0 angstrom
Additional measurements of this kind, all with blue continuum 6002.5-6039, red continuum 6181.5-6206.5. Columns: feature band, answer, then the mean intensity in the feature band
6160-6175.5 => 0.30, 1.93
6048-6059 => -0.19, 2.05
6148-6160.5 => 0.38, 1.91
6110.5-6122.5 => 0.15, 1.96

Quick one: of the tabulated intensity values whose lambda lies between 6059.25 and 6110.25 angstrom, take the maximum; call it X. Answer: 2.038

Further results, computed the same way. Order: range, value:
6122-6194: 2.002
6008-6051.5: 2.087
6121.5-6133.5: 1.995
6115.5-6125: 1.943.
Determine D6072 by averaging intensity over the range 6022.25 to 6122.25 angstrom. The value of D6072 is 2.02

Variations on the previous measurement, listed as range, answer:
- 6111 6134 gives 1.97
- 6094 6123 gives 1.98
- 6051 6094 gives 2.01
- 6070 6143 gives 1.98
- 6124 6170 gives 1.93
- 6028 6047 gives 2.06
